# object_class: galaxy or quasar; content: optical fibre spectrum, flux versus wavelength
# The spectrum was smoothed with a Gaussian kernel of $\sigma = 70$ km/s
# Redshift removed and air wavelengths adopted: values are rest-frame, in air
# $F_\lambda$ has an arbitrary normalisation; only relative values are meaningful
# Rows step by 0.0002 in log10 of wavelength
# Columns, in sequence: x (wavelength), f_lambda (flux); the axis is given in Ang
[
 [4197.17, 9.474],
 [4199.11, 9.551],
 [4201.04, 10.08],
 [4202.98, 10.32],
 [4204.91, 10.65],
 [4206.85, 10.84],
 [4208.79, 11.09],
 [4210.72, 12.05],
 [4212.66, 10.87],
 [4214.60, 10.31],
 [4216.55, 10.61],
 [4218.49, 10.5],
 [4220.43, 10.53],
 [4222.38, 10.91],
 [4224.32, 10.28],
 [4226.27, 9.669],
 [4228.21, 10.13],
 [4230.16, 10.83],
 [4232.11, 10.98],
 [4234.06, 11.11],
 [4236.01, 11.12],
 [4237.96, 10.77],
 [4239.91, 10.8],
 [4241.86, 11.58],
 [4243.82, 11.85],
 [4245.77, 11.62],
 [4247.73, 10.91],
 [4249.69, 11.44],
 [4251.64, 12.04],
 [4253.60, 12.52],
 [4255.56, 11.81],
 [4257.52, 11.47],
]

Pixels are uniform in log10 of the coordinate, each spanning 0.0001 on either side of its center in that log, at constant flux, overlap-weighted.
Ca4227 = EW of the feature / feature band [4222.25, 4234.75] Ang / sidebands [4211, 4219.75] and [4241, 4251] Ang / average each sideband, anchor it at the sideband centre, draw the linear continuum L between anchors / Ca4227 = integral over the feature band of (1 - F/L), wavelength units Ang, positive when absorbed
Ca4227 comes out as 0.6 Ang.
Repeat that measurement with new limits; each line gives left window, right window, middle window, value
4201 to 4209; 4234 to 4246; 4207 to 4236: 0.5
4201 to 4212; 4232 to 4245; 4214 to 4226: 0.6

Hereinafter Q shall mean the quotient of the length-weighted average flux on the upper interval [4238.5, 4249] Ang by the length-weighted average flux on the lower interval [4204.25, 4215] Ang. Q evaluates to 1.03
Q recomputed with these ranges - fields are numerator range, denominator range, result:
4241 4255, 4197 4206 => 1.16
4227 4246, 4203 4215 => 1.01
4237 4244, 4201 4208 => 1.06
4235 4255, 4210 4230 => 1.09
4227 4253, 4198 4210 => 1.07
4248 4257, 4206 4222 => 1.09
